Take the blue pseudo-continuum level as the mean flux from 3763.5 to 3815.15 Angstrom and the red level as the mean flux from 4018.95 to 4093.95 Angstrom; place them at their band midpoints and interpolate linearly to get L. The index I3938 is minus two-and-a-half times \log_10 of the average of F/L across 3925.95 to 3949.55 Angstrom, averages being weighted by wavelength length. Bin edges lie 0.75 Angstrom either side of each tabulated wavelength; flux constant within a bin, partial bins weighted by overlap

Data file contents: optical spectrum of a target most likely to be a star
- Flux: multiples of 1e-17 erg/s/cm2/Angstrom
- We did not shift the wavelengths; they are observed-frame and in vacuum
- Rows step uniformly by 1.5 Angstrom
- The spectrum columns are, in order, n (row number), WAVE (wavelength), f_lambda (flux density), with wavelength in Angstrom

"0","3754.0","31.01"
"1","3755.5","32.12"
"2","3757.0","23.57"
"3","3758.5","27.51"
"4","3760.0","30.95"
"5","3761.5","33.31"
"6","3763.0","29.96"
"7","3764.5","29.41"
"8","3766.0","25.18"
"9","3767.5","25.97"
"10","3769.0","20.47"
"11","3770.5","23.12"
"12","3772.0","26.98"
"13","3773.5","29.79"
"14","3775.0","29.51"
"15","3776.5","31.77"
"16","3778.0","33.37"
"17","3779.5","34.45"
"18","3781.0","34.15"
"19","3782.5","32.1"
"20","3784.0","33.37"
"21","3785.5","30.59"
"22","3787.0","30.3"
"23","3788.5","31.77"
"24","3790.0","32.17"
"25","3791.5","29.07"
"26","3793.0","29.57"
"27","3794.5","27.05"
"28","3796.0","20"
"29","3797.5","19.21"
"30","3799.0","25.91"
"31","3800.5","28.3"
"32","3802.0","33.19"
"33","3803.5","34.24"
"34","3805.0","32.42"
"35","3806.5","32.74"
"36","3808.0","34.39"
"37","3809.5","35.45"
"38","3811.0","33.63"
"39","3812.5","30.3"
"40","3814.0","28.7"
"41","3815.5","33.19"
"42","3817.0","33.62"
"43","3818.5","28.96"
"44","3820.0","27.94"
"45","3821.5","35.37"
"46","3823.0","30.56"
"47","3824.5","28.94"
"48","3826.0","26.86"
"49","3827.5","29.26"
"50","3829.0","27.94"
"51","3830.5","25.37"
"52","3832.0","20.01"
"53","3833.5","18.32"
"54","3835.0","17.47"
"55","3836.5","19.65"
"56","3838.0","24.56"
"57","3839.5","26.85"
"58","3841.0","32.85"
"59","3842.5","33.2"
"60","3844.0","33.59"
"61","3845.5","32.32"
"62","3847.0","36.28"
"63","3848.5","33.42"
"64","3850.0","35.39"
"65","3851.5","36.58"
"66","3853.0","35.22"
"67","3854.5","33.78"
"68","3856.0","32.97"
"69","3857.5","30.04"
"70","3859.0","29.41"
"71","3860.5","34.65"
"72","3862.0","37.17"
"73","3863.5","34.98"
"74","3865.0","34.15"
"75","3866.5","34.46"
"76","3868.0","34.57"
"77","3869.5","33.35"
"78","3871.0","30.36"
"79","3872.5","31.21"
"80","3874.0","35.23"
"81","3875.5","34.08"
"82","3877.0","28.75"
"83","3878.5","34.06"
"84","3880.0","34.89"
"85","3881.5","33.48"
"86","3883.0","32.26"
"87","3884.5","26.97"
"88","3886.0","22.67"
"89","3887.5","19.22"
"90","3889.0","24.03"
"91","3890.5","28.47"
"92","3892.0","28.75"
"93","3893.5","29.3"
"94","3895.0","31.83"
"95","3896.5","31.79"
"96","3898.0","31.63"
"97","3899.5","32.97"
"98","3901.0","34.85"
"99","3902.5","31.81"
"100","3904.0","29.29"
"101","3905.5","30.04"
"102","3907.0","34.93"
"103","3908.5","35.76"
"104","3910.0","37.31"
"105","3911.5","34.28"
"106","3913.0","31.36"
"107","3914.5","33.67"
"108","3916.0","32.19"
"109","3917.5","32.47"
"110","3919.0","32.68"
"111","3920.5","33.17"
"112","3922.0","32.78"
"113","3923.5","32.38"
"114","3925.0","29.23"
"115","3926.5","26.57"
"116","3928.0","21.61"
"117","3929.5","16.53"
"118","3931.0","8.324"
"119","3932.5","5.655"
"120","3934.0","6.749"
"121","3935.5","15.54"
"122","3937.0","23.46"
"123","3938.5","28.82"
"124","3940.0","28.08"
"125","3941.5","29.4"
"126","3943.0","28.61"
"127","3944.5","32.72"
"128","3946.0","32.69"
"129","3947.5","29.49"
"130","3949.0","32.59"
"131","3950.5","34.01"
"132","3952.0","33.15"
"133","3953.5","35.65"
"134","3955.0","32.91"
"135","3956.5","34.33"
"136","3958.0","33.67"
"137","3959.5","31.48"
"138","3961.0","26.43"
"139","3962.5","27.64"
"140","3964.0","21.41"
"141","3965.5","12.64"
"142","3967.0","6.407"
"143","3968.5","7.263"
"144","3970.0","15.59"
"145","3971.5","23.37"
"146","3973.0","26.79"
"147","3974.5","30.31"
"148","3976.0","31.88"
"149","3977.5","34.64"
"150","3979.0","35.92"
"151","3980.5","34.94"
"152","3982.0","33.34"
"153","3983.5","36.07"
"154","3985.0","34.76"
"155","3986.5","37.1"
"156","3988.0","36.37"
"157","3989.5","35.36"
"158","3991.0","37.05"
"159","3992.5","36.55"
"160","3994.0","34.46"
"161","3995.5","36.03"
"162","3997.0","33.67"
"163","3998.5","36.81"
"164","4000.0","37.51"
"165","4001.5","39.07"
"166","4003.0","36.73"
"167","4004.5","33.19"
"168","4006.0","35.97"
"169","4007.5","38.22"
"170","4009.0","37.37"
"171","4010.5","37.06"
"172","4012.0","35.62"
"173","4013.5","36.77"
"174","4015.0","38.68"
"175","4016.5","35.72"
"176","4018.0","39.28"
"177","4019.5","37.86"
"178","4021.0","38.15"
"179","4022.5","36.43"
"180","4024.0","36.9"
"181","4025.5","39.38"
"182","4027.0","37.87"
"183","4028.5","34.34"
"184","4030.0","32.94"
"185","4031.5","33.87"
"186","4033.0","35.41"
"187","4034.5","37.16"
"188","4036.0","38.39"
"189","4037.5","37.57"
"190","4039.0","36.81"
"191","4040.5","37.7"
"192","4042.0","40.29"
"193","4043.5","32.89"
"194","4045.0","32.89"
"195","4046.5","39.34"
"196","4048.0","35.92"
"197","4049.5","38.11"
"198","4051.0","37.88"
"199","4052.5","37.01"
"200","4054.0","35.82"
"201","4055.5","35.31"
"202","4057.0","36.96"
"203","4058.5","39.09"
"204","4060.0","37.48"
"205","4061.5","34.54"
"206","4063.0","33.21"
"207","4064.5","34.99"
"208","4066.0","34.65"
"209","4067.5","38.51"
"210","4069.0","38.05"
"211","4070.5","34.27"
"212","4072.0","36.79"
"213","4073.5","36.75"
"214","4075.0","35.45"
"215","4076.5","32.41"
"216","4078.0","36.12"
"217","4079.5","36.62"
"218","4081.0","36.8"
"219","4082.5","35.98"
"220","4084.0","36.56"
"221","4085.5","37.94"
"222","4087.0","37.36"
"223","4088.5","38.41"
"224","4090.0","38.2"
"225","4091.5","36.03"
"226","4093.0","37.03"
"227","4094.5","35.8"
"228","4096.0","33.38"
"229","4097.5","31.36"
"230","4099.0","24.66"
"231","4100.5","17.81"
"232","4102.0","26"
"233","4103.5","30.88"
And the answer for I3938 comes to 0.418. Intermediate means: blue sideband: 29.7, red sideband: 36.5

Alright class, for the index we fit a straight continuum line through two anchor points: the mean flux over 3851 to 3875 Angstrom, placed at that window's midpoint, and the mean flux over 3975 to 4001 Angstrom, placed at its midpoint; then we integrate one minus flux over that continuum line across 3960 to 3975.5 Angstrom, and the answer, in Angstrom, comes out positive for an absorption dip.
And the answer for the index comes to 6.6 Angstrom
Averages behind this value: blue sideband 33.6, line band 20.2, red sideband 35.4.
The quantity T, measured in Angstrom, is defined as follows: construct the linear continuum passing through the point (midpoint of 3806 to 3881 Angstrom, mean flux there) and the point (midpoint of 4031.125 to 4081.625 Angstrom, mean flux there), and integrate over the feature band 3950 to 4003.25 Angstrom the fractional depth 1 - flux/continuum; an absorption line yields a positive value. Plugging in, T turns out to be 5.6 Angstrom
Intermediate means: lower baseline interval 31.1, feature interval 30.8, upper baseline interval 36.3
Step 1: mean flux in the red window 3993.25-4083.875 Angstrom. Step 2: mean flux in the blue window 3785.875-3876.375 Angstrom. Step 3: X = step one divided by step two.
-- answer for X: 1.19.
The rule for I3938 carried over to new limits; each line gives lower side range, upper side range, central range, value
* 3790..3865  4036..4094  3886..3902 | 0.10 mag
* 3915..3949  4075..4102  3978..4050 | -0.21 mag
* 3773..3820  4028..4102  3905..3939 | 0.23 mag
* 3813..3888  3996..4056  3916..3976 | 0.30 mag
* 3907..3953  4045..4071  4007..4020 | -0.12 mag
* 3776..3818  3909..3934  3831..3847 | 0.12 mag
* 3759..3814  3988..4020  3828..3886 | 0.04 mag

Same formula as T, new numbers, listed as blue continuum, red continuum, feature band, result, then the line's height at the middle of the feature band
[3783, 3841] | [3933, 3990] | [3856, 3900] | -4.34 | 28.4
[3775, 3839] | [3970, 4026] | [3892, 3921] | -0.21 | 32.4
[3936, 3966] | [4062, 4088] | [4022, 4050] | -2.10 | 34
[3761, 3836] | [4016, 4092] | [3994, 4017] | -0.89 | 35.1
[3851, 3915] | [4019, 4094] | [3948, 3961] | 0.33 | 33.9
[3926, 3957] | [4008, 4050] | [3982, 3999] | -2.08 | 31.8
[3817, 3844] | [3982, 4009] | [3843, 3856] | -2.92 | 28.1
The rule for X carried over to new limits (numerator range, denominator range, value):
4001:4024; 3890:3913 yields 1.15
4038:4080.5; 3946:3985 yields 1.28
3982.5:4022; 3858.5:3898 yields 1.17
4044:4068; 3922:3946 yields 1.59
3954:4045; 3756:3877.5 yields 1.10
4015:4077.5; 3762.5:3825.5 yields 1.22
